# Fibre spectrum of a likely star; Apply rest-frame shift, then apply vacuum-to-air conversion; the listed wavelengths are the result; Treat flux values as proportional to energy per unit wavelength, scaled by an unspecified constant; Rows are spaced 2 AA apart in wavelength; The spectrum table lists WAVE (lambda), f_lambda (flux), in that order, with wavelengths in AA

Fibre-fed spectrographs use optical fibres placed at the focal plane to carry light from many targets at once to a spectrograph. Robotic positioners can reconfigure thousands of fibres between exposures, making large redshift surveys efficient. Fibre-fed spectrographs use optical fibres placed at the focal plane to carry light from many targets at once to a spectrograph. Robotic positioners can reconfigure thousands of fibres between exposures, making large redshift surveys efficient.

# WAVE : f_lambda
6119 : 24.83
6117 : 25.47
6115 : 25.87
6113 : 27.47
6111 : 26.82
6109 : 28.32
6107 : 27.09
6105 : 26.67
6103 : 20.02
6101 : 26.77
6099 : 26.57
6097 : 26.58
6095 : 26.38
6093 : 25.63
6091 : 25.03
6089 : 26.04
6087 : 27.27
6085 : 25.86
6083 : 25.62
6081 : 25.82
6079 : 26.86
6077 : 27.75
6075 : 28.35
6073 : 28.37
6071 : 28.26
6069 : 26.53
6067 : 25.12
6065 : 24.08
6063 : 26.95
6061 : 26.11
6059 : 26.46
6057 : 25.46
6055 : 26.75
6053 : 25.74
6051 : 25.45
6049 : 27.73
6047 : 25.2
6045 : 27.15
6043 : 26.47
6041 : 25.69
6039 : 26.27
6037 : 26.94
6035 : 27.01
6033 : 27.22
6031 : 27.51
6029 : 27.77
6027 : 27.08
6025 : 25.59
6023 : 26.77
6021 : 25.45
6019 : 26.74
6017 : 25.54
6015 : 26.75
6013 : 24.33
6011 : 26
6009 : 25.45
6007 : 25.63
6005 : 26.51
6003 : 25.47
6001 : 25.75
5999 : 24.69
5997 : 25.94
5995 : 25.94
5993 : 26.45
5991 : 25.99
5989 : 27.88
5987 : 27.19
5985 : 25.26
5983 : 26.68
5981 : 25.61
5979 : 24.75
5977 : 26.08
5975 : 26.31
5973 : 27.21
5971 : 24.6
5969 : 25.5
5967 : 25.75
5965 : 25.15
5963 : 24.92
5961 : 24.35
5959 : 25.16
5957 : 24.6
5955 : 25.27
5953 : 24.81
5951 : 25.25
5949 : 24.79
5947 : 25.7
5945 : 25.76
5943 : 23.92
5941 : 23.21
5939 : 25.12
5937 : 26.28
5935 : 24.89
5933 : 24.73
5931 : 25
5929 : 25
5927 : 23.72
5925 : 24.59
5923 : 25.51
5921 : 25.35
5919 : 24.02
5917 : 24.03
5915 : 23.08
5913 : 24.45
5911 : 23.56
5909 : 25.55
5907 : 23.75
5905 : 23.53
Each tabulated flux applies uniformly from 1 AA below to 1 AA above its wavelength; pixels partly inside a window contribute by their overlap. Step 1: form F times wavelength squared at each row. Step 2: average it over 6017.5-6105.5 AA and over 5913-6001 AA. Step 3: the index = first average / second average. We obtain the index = 1.08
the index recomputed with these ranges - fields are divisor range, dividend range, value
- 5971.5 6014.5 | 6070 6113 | 1.06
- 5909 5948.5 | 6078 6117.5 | 1.12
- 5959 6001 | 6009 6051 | 1.04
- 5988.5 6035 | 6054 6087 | 1.03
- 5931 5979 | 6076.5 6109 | 1.08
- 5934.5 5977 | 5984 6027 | 1.05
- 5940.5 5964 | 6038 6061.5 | 1.09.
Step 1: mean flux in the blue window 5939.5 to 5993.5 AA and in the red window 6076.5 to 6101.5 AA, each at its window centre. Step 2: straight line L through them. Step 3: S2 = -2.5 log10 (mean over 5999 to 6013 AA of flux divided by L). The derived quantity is 0.01 mag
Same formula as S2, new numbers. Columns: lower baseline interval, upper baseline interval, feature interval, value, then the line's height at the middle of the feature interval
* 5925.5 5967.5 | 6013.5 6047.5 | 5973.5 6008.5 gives -0.011 mag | 25.8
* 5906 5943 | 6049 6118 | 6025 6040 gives -0.053 mag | 25.7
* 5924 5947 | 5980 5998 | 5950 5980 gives 0.014 mag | 25.6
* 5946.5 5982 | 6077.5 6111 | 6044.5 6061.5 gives -0.015 mag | 25.8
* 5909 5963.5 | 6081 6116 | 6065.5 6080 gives -0.054 mag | 25.9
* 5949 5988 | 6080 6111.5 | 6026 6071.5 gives -0.027 mag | 25.8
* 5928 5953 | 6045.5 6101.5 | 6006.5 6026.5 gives -0.004 mag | 25.8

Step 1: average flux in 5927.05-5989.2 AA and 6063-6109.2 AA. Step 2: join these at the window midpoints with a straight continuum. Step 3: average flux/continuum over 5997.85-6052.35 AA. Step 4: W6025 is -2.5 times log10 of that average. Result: -0.02 mag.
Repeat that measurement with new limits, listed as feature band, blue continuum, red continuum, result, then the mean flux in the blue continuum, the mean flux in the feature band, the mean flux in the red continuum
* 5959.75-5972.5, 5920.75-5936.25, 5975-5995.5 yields 0.03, 24.8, 25.1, 26.2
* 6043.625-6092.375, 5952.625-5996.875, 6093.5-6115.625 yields -0.01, 25.7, 26.4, 26.2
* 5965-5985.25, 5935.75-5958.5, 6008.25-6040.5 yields -0.01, 25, 25.8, 26.4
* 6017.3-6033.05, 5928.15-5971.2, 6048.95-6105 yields -0.04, 25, 26.7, 26.2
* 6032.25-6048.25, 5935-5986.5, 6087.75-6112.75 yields -0.03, 25.3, 26.5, 26.1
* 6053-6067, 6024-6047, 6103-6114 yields 0.03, 26.7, 25.9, 26.6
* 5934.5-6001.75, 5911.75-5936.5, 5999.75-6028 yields -0.01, 24.6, 25.5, 25.9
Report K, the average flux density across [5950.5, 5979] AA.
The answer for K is 25.3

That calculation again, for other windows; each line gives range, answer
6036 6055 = 26.3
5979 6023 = 26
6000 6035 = 26.2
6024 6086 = 26.6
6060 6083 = 26.7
